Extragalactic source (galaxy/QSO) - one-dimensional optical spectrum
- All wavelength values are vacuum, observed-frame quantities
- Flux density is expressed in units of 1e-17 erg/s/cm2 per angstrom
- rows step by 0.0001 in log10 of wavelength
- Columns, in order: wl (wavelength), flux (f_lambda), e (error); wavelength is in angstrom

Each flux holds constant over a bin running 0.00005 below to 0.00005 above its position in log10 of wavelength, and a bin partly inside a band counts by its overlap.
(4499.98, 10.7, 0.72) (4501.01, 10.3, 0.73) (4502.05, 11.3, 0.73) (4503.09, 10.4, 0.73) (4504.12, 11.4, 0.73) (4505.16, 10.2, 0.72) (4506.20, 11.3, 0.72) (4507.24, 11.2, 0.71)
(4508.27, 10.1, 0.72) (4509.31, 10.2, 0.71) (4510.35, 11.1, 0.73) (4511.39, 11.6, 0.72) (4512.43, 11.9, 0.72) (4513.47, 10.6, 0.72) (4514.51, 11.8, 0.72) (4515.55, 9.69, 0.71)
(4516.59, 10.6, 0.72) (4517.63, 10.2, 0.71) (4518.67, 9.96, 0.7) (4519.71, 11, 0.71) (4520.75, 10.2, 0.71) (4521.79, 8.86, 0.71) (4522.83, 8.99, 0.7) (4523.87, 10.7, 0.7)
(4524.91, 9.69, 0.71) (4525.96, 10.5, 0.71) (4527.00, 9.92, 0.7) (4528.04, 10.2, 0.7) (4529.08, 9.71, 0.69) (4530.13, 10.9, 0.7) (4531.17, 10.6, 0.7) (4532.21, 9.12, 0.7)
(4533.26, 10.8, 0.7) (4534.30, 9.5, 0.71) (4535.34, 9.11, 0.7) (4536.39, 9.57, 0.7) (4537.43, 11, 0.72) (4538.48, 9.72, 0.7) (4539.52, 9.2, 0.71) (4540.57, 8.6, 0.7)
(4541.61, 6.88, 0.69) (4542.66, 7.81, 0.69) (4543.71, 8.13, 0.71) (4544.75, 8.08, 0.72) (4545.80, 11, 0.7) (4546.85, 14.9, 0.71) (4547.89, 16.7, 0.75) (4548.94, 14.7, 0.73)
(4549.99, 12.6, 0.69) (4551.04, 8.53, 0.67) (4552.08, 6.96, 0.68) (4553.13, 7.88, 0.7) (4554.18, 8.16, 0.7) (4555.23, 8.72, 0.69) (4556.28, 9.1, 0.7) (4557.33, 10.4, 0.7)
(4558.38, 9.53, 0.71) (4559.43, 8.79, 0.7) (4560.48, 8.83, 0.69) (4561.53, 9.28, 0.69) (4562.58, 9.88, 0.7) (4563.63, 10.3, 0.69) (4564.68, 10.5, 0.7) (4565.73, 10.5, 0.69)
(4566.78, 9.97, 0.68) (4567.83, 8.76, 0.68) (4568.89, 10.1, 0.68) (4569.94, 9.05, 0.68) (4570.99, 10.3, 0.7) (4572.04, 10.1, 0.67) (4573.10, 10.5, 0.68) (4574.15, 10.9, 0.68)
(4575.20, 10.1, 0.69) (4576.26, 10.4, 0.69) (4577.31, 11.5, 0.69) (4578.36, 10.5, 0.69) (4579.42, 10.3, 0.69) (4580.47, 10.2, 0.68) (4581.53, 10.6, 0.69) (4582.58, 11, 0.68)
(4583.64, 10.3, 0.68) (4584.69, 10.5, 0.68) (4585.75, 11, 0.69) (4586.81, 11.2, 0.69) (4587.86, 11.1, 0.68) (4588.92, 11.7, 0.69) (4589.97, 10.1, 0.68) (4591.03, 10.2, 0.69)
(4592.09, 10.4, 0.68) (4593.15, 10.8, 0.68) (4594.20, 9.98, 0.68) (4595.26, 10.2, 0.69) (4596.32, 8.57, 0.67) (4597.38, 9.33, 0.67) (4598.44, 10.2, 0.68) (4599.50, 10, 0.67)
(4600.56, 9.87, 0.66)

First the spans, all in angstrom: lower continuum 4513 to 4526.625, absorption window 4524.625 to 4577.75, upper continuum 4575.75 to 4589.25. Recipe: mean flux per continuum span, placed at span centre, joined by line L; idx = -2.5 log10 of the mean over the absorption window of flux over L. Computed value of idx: 0.06 mag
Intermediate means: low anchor 10.2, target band 9.96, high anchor 10.8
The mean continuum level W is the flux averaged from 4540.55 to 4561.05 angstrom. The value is 9.84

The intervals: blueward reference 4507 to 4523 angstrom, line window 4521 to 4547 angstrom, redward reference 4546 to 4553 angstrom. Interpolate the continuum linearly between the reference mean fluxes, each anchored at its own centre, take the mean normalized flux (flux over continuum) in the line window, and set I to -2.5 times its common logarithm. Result 0.18 mag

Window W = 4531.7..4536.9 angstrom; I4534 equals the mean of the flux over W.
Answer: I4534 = 9.61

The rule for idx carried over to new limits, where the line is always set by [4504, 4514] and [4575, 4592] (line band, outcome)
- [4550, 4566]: 0.16 mag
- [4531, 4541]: 0.12 mag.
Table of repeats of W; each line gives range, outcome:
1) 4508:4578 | 10.1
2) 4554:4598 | 10.1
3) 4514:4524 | 10.2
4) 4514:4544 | 9.77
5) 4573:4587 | 10.6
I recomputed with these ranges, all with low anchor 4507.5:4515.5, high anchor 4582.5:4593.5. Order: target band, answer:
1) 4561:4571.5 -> 0.099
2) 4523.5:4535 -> 0.081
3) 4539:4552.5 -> 0.053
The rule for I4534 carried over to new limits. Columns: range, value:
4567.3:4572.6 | 9.65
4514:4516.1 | 10.7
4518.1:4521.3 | 10.4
